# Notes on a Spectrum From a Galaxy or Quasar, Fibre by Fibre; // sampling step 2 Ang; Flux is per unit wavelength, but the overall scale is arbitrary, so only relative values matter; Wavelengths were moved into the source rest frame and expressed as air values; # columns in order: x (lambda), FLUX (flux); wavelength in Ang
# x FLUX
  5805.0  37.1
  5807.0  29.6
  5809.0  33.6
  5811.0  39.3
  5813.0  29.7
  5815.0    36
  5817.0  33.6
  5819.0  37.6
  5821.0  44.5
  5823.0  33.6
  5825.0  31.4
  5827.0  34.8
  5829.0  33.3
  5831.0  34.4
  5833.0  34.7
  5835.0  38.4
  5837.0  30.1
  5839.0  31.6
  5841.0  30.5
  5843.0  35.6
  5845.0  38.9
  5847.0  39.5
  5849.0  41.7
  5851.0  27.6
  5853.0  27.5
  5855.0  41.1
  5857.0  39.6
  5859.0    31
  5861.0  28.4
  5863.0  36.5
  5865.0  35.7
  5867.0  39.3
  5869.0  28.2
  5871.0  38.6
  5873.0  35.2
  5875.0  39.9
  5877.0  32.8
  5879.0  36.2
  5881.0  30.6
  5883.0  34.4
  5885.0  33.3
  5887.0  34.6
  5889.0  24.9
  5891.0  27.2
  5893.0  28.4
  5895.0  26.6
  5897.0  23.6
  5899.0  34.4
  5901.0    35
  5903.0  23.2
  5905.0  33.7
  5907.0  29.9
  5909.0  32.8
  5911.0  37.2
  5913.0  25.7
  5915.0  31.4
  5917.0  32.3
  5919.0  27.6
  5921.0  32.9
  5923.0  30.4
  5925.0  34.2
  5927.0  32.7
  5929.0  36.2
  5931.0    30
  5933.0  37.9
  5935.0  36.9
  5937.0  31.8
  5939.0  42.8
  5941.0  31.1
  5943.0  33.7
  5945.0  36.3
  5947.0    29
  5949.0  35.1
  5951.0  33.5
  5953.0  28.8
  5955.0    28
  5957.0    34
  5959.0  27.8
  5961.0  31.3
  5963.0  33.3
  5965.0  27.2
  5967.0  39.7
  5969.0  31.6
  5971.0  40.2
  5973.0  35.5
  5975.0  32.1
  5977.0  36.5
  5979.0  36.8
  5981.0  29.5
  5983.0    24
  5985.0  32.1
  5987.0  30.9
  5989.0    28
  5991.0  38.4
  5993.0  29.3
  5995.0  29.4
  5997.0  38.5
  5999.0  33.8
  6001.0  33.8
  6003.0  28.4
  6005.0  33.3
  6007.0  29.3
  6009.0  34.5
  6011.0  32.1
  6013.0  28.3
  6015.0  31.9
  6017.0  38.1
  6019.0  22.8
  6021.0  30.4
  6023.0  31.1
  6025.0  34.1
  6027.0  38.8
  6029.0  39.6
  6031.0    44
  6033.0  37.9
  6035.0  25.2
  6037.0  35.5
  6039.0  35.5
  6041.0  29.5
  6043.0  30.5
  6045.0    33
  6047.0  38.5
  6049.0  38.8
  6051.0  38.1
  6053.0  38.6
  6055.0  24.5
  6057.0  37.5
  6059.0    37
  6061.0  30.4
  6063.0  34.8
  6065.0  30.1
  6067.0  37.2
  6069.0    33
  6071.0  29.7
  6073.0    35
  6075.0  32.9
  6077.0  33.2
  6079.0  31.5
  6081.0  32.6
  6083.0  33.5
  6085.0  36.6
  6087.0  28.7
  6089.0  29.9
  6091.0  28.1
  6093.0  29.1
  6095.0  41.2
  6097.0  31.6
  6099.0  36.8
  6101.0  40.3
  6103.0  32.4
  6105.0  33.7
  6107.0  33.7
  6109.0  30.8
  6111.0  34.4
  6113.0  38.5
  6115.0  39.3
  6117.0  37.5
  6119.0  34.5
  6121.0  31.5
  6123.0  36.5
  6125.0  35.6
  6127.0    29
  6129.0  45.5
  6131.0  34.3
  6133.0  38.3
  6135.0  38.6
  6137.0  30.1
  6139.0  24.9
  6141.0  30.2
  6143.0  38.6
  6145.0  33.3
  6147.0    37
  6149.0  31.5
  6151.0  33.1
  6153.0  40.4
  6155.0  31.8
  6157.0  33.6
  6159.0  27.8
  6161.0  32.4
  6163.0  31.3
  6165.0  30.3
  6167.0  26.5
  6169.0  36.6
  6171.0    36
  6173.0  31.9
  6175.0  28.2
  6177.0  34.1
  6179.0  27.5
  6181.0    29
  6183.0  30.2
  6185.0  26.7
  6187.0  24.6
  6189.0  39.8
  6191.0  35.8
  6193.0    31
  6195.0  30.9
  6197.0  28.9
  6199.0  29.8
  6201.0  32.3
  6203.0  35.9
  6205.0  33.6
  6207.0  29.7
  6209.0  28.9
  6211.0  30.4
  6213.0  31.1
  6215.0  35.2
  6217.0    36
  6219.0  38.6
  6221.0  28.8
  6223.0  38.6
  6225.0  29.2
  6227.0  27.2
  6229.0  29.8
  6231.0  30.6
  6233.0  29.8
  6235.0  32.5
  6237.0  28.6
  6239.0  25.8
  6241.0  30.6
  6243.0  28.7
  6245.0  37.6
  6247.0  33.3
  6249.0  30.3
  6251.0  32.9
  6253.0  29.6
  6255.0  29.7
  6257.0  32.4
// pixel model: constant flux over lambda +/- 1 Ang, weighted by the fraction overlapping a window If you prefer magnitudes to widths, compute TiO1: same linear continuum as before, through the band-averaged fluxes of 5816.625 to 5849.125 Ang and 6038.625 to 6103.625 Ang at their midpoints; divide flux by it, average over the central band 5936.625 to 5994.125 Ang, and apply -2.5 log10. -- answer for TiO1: 0.06 mag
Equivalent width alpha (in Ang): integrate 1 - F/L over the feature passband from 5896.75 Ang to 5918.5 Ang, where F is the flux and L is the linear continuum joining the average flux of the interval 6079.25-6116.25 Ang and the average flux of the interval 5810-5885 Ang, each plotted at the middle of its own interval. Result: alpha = 2.3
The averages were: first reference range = 34.9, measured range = 31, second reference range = 33.9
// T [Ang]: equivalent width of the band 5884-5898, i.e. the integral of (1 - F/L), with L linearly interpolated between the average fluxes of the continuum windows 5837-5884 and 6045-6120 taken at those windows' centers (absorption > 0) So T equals 2.5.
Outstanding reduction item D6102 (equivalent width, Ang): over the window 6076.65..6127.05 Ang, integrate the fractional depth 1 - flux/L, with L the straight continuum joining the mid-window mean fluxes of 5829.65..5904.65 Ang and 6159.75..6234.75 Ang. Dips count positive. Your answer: -3.05 Ang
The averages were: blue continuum 33.2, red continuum 31.5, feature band 34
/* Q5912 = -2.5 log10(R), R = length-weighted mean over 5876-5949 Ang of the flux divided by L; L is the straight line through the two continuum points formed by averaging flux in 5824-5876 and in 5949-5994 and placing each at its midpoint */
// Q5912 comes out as 0.05 mag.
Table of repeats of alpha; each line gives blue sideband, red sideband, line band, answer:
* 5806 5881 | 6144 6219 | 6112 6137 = -2.92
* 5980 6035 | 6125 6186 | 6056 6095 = -0.35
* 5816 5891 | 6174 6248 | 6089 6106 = -0.82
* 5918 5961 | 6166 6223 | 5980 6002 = 0.70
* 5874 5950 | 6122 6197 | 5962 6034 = -1.69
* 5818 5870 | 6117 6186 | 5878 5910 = 3.68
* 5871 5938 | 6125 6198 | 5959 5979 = -1.12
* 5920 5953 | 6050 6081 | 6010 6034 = -0.32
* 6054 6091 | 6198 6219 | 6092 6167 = -3.77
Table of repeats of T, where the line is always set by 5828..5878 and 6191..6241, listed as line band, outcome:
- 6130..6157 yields -1.6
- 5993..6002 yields 0.0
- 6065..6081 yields -0.1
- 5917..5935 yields 0.6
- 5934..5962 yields 0.9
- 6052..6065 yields -0.2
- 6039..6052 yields -0.7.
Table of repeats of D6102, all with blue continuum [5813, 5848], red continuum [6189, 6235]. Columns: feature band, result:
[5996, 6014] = 0.7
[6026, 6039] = -1.3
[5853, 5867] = -0.1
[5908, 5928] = 1.5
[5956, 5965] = 0.8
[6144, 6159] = -0.6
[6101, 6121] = -1.3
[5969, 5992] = 0.6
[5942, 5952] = 0.2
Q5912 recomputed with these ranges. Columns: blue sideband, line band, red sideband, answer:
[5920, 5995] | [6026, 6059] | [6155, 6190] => -0.10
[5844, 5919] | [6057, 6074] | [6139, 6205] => -0.04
